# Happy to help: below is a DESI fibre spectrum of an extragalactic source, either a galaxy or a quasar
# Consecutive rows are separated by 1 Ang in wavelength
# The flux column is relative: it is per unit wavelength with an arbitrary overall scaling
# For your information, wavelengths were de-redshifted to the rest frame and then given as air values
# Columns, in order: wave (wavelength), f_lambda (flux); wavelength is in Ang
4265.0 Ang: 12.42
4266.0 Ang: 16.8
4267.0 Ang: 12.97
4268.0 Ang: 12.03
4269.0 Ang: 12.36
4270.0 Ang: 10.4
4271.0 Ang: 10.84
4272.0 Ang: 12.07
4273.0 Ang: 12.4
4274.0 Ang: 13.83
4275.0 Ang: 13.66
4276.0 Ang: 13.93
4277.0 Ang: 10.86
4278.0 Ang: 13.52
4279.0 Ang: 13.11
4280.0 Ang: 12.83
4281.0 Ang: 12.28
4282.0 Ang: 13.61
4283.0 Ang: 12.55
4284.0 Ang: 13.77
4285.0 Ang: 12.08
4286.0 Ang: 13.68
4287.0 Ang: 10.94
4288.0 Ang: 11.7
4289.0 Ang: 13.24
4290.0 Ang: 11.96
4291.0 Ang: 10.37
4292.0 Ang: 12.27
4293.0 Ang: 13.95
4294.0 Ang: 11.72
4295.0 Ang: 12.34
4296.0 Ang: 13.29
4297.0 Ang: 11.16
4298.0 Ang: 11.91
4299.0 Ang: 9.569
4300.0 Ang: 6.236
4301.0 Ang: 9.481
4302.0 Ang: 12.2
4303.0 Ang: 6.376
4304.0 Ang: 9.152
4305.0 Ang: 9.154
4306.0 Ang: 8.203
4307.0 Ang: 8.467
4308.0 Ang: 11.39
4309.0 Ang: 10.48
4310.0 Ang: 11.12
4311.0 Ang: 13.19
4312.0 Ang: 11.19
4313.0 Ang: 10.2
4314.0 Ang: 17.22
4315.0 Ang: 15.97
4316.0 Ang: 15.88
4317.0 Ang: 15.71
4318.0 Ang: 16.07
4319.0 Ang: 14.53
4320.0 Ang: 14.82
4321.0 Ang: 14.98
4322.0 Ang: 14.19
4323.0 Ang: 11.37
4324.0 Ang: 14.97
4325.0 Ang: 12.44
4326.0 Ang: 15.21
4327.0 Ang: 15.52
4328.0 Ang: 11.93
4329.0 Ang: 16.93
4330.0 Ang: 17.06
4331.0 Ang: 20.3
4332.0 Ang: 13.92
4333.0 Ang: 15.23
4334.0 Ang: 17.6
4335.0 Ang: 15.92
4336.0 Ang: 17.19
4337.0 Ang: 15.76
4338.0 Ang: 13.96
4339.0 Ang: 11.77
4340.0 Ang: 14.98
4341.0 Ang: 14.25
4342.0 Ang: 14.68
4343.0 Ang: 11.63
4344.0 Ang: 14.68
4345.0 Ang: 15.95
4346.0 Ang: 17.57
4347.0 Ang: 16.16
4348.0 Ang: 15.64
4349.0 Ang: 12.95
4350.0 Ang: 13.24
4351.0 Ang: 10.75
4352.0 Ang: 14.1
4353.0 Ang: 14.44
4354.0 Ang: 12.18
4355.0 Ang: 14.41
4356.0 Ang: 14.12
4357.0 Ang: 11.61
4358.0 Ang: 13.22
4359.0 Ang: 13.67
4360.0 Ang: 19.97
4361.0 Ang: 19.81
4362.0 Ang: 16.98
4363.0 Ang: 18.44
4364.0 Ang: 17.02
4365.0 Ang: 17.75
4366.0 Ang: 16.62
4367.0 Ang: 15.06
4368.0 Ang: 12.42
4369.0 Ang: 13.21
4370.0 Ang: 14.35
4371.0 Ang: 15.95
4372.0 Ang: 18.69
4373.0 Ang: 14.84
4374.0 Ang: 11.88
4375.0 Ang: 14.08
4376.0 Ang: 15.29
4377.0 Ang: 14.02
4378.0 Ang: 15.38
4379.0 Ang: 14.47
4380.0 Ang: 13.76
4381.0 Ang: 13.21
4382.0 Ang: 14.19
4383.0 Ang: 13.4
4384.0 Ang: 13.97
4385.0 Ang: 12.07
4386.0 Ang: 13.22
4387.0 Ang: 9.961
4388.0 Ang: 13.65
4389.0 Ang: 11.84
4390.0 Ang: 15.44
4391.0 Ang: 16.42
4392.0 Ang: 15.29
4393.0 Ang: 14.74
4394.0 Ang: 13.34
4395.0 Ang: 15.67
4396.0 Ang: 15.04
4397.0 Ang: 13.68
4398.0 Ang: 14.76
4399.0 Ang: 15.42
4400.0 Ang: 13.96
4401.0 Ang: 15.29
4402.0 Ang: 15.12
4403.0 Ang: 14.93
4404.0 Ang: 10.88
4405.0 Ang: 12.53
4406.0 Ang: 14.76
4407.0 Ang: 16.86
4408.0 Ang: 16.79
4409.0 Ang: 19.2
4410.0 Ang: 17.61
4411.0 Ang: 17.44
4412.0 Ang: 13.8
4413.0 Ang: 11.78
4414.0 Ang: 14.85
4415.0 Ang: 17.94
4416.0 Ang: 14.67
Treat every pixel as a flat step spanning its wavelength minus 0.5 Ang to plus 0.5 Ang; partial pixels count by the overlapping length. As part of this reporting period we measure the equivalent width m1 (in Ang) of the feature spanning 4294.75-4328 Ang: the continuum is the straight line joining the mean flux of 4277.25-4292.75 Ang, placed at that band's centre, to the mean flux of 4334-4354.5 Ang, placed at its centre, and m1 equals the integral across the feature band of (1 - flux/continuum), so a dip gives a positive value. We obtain 2.9 Ang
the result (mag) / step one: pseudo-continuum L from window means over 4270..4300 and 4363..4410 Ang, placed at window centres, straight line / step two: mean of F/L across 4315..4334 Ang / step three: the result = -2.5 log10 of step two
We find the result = -0.15 mag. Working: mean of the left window 12.3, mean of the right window 14.6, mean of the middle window 15.1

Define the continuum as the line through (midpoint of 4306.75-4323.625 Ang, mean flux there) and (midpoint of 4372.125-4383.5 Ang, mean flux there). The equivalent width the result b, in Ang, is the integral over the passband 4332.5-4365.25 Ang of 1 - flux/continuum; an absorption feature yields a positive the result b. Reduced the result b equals -2.9 Ang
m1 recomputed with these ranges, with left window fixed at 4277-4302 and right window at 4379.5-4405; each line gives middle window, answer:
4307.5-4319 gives -1.0 Ang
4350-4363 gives -1.4 Ang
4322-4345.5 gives -3.8 Ang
